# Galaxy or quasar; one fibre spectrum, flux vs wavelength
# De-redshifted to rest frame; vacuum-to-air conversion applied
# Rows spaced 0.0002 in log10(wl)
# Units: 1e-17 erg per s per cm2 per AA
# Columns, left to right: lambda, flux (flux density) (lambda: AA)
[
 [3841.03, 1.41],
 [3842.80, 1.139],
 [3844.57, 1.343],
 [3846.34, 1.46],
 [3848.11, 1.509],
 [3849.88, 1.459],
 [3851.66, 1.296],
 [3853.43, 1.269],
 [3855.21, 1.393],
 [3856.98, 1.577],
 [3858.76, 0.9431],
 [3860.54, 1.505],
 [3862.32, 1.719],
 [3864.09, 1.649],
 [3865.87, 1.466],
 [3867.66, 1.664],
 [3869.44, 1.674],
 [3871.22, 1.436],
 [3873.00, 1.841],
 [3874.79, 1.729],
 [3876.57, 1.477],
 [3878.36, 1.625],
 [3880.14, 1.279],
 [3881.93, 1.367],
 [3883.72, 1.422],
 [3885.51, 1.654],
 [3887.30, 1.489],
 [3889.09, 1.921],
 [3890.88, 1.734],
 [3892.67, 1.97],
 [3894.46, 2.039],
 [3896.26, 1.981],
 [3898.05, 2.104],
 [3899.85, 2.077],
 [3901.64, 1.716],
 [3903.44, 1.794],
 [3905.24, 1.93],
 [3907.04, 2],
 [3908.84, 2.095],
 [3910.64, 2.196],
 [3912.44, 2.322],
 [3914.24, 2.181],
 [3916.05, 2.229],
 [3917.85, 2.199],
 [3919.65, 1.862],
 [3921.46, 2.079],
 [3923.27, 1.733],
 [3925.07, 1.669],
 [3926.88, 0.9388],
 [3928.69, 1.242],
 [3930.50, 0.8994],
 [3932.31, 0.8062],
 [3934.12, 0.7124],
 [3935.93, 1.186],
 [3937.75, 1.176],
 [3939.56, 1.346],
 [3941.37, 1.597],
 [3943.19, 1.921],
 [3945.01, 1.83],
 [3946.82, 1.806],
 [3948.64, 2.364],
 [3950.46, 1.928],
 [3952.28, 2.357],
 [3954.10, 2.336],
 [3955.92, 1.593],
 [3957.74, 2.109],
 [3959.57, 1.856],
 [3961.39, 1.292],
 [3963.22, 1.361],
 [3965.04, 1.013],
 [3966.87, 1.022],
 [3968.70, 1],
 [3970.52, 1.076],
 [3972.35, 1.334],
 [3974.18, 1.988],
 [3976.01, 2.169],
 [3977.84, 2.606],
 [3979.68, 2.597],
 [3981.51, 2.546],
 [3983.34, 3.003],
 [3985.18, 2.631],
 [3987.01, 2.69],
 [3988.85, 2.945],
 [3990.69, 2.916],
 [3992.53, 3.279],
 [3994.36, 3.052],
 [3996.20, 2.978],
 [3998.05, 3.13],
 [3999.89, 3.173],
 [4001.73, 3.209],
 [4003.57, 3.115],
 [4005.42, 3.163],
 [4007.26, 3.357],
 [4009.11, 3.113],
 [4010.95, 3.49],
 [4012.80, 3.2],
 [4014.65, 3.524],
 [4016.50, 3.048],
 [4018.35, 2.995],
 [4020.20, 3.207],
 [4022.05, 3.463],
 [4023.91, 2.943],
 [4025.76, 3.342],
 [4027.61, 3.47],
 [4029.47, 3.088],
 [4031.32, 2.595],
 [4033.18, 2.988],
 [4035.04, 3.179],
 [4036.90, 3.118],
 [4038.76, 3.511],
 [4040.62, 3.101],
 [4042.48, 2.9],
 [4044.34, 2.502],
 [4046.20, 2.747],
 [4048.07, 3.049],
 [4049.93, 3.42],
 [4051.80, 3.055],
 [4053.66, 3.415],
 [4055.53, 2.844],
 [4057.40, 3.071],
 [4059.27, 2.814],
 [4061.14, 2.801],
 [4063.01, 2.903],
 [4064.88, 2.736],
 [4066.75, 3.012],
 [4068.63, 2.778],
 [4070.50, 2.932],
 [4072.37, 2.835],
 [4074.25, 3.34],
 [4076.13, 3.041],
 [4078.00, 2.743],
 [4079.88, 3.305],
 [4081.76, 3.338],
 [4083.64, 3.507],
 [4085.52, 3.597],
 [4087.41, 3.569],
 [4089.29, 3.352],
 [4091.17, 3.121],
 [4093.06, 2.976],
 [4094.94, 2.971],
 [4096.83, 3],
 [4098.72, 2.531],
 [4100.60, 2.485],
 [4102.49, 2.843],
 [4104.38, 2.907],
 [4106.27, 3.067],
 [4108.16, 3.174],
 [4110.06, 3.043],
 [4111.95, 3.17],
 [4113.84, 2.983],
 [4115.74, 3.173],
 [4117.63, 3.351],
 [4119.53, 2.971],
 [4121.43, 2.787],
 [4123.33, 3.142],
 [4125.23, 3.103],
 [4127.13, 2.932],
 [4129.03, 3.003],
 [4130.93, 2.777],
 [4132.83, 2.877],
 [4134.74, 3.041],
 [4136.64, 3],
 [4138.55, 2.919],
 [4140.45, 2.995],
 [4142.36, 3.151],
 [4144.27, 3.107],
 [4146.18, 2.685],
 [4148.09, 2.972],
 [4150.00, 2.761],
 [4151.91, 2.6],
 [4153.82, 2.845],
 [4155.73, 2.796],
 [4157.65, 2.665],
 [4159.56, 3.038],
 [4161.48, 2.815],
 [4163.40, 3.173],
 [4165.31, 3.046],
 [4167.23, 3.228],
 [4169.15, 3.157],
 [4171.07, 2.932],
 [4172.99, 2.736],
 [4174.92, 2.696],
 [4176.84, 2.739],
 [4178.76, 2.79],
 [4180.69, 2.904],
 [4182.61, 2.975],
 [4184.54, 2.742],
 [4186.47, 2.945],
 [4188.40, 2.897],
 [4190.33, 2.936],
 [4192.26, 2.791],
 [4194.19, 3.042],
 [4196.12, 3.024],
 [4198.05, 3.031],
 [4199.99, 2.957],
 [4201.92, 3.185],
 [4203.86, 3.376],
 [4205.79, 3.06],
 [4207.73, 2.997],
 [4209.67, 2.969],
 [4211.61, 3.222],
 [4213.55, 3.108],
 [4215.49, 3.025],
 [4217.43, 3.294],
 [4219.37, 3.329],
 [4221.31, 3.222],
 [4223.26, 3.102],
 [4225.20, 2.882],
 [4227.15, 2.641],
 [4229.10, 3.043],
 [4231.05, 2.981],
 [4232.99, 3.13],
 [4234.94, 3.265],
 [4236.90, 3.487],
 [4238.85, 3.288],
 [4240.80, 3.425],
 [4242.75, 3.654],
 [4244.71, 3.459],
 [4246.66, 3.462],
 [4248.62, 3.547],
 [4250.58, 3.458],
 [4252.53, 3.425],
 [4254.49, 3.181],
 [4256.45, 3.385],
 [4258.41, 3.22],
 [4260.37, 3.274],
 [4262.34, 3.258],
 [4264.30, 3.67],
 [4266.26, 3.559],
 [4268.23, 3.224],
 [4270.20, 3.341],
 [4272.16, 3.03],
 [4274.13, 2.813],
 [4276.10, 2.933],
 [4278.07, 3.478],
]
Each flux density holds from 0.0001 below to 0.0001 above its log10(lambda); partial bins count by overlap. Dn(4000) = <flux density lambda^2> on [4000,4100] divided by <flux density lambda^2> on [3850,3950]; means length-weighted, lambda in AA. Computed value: 2.02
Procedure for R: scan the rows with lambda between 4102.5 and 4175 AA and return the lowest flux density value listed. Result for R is 2.6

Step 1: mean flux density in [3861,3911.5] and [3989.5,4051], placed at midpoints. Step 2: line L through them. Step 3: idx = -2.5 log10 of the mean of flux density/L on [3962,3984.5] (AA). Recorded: 0.42 mag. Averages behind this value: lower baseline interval 1.75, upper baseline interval 3.13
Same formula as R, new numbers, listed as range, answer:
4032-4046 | 2.502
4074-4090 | 2.743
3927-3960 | 0.7124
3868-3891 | 1.279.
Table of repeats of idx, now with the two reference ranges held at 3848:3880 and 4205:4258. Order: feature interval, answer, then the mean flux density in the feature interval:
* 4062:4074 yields -0.18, 2.89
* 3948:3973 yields 0.21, 1.61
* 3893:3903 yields -0.18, 1.97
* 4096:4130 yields -0.12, 2.98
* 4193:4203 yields 0.01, 3.05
